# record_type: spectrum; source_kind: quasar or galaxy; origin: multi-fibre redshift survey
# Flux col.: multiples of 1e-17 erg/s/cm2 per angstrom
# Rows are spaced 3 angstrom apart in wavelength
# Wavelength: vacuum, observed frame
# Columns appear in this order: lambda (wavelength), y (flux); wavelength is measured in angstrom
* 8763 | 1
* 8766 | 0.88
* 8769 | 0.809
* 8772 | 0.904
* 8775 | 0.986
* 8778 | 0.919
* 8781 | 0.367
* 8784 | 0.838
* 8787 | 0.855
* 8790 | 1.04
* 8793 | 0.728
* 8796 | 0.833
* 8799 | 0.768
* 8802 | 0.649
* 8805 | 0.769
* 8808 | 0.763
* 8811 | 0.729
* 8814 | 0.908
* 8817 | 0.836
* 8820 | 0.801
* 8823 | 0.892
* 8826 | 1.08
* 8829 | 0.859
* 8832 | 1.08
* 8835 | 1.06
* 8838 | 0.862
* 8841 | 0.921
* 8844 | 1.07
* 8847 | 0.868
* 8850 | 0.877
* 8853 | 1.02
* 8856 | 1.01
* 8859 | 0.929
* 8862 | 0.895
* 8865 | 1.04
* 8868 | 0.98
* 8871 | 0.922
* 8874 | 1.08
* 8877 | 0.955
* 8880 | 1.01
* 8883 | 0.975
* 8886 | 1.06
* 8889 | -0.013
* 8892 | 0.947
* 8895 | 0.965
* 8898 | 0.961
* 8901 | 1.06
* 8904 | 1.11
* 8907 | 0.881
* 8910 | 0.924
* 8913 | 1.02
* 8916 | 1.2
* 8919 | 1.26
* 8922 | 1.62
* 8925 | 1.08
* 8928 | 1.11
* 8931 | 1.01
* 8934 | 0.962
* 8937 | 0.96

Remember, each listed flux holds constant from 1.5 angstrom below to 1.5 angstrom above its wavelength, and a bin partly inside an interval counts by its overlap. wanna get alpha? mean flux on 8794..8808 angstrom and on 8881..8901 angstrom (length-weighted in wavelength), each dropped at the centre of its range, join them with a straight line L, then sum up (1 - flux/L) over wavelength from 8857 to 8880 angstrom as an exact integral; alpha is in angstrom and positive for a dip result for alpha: -4.4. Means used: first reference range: 0.755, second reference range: 0.839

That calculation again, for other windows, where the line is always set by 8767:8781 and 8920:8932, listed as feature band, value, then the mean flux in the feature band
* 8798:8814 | 3.0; 0.751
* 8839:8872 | 2.8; 0.957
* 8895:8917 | 2.9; 1.01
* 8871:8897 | 5.5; 0.877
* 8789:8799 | 0.6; 0.843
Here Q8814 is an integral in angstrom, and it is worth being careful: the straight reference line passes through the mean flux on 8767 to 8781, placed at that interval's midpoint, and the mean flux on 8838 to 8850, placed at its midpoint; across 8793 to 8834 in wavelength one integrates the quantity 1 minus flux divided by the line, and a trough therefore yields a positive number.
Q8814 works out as 2.47 angstrom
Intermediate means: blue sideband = 0.846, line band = 0.842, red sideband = 0.932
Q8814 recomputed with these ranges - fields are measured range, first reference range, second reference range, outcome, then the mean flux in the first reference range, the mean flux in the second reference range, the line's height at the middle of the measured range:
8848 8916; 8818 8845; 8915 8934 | 8.80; 0.954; 1.19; 1.08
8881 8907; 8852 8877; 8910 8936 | 4.35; 0.982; 1.14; 1.06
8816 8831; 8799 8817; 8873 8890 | -2.12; 0.77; 0.863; 0.79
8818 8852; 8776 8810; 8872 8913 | -4.24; 0.778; 0.92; 0.838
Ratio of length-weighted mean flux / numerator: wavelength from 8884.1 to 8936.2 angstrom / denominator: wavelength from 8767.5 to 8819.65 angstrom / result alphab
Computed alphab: 1.25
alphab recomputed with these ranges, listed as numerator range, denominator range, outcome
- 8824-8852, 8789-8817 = 1.21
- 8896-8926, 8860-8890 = 1.22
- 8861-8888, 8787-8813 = 1.23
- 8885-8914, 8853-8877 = 0.90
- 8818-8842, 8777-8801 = 1.20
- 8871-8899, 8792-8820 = 1.13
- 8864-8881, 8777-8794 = 1.26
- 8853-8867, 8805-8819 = 1.21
